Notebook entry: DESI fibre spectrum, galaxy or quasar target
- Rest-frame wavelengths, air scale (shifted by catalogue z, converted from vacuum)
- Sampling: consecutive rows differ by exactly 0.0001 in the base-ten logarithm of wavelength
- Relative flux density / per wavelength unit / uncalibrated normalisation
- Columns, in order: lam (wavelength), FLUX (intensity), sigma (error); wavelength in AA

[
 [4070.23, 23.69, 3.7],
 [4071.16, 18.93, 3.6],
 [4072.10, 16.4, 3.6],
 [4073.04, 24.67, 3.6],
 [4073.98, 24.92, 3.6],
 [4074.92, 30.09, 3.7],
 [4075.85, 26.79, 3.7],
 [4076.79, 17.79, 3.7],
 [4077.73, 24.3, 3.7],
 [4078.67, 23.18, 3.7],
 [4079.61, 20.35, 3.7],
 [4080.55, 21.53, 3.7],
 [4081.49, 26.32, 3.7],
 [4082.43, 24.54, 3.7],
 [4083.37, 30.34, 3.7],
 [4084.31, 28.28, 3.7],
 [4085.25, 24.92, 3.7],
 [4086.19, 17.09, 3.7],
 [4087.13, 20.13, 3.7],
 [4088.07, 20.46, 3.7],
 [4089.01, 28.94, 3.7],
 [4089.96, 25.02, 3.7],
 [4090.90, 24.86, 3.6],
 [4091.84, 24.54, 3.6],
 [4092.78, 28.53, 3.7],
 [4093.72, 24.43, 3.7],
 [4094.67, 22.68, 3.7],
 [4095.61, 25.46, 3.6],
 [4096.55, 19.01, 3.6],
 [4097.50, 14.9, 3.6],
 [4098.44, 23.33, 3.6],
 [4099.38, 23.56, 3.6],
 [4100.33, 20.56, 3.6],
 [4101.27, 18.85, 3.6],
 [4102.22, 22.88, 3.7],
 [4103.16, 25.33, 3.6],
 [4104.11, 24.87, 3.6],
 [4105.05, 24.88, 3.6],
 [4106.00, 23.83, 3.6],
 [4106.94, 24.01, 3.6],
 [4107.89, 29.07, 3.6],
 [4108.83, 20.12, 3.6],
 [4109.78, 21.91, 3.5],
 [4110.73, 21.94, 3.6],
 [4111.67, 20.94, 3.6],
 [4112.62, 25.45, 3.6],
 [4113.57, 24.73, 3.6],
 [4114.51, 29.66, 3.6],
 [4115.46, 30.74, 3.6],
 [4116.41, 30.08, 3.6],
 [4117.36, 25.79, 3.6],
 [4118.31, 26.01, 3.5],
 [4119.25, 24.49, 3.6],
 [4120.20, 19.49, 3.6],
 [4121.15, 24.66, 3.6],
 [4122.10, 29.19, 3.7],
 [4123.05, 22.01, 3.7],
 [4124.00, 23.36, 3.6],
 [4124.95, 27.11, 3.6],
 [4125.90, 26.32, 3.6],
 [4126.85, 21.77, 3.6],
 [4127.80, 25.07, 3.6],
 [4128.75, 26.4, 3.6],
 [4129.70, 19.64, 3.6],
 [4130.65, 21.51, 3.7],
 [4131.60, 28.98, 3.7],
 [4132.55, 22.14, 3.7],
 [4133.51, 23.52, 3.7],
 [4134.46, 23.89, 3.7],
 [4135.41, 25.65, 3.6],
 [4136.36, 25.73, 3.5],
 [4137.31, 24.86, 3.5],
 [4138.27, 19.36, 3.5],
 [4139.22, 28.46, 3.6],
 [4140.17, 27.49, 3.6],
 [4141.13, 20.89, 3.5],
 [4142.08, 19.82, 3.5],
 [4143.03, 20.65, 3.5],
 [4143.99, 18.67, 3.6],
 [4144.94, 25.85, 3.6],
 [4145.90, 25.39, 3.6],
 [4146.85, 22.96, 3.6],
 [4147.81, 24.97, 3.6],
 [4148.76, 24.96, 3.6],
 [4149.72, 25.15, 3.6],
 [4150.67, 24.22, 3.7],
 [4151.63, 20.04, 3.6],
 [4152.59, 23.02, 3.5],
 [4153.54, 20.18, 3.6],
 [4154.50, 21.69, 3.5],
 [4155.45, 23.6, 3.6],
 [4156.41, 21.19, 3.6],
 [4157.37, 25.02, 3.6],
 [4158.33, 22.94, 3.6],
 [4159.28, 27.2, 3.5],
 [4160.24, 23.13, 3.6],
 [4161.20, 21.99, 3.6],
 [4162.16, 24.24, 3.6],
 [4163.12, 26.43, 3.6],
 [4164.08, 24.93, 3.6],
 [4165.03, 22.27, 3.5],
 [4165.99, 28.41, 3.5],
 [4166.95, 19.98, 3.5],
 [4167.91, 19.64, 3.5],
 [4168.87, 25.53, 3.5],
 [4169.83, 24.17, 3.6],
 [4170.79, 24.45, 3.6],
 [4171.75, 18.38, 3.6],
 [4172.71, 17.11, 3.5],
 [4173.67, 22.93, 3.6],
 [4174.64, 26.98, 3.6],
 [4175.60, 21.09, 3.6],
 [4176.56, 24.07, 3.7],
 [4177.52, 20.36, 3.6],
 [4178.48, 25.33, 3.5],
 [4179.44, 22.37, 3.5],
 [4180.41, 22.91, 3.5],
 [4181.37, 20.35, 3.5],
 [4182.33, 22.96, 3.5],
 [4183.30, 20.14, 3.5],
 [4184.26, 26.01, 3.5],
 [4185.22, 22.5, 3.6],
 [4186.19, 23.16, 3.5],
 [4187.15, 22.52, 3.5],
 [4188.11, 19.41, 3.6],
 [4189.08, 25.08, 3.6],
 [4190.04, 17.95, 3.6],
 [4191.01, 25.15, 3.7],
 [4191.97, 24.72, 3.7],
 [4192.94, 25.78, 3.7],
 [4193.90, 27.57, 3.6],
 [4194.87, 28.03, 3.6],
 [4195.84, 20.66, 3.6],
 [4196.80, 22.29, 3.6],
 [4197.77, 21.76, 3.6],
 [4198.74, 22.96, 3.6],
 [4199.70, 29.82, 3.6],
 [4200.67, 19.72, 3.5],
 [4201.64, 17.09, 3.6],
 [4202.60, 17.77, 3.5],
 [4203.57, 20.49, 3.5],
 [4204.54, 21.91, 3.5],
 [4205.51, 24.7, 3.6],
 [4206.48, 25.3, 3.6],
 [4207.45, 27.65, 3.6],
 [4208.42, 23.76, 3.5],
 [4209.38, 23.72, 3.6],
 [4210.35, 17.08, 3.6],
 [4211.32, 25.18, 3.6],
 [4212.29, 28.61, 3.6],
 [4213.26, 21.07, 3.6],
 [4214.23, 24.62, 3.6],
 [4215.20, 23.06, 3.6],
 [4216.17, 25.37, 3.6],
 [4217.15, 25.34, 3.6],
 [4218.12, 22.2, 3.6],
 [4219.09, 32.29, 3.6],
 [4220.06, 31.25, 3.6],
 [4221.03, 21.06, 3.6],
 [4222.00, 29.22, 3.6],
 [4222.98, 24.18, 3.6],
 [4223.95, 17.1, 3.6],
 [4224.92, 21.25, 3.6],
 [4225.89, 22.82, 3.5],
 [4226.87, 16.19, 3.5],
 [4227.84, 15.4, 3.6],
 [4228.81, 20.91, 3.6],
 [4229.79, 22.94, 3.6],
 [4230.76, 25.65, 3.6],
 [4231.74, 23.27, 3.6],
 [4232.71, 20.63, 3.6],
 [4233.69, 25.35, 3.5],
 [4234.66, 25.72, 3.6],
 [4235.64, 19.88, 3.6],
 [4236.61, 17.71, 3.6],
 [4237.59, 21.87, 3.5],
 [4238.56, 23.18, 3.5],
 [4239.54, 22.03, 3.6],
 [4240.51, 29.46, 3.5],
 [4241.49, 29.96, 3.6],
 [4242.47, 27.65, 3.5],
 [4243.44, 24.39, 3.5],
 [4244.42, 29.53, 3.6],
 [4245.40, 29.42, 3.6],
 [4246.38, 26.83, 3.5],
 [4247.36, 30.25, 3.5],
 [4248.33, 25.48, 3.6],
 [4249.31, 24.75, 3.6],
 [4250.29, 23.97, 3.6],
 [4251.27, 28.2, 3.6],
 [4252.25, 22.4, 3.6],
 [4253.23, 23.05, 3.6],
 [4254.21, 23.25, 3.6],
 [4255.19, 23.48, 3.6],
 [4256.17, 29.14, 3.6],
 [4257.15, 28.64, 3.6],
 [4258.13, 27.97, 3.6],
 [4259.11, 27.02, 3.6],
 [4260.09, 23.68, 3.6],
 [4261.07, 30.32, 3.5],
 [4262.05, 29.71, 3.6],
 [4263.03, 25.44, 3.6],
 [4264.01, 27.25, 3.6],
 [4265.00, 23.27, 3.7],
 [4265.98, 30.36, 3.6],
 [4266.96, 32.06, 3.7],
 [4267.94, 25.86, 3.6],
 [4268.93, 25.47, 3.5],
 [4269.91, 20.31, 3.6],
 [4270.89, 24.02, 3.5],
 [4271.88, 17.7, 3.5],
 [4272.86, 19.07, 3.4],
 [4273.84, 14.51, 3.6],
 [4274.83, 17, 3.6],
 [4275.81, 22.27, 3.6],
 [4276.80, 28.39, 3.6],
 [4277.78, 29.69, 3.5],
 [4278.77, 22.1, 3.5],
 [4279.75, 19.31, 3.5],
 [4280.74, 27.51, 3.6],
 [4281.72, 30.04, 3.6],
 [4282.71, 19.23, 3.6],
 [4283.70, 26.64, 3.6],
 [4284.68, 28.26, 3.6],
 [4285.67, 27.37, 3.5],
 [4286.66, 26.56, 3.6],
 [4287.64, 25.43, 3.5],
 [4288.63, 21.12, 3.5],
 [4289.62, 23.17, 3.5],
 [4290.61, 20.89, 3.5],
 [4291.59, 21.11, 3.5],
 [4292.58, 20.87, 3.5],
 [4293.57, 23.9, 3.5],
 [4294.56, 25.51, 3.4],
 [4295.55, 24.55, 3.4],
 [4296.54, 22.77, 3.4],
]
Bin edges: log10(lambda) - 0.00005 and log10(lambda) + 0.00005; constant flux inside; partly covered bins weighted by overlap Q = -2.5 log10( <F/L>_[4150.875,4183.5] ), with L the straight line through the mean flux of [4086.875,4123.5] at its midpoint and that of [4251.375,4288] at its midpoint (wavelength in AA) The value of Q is 0.07 mag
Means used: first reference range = 24.1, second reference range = 25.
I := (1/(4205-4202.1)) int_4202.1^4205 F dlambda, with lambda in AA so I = 20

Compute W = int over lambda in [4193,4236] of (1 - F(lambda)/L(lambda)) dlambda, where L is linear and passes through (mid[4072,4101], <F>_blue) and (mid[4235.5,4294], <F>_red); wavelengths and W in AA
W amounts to 2.1 AA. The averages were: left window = 23.5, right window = 24.9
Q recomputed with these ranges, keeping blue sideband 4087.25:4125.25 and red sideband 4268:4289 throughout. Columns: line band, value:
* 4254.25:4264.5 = -0.15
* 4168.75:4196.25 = 0.04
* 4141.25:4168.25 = 0.04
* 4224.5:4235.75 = 0.09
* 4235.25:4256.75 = -0.08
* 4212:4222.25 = -0.09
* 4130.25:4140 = -0.02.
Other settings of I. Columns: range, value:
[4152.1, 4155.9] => 22.1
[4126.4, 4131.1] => 22.9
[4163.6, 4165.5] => 23.7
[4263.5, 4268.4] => 27.8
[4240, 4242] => 29.6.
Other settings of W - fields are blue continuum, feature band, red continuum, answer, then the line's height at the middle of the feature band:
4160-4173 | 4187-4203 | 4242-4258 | 0.8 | 24.1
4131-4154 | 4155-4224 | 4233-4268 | 3.4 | 24.7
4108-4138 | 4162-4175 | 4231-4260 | 0.9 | 24.9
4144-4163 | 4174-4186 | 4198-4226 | 0.3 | 23.6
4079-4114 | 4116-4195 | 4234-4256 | 1.8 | 24.1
